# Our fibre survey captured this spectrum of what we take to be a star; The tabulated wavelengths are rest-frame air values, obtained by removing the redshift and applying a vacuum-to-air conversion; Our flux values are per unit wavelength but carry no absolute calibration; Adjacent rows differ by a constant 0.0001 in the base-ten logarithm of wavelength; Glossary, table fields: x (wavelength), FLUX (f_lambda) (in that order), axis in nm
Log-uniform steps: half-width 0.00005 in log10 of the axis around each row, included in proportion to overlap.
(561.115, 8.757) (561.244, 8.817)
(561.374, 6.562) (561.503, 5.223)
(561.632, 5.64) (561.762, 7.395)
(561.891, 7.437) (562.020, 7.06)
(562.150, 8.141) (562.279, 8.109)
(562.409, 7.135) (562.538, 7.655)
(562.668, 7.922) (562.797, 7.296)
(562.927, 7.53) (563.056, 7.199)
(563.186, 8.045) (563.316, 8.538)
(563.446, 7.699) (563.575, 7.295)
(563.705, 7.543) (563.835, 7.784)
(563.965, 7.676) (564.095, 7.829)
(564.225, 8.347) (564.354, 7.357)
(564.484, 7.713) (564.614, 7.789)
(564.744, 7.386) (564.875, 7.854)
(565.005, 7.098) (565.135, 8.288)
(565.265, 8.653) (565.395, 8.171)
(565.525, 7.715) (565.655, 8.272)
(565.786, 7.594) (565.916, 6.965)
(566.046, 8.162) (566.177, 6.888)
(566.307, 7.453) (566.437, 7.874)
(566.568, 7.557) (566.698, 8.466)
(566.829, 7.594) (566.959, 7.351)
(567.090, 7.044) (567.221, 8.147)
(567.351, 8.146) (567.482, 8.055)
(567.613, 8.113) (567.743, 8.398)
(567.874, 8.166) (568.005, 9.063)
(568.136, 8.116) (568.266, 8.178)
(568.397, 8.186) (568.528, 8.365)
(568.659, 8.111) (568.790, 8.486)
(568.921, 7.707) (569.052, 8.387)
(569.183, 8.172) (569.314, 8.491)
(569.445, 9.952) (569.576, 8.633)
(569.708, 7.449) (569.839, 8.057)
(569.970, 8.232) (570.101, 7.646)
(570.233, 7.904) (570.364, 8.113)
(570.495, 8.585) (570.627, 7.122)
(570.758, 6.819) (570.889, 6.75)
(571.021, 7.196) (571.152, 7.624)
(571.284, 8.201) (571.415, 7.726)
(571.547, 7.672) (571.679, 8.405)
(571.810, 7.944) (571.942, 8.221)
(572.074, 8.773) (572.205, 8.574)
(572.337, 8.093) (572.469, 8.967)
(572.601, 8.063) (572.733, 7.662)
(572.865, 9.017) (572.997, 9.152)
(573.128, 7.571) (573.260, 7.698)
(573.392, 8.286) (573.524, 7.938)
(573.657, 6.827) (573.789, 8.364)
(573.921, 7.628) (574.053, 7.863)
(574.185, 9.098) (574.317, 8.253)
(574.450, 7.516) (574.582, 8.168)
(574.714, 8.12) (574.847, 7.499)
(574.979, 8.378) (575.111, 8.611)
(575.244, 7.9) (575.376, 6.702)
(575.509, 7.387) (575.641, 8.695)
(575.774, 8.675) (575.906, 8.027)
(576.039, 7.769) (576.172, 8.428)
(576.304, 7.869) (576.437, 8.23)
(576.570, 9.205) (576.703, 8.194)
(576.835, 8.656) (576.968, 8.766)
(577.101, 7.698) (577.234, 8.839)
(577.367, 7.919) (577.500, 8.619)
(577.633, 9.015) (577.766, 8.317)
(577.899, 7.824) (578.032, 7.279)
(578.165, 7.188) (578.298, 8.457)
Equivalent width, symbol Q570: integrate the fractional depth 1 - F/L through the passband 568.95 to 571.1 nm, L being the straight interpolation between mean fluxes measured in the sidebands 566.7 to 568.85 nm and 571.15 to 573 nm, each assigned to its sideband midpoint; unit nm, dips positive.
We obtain 0.06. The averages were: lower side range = 8.1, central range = 7.96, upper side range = 8.26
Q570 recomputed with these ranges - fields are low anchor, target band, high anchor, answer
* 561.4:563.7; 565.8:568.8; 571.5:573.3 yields -0.047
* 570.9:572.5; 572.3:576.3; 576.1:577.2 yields 0.074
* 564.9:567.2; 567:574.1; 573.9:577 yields -0.129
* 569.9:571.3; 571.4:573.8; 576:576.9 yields -0.085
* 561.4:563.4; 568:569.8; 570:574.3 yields -0.133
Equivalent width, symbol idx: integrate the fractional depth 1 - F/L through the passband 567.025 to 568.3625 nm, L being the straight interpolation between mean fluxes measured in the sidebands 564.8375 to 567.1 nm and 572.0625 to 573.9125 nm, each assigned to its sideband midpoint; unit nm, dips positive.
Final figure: -0.05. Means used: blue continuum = 7.74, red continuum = 8.18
